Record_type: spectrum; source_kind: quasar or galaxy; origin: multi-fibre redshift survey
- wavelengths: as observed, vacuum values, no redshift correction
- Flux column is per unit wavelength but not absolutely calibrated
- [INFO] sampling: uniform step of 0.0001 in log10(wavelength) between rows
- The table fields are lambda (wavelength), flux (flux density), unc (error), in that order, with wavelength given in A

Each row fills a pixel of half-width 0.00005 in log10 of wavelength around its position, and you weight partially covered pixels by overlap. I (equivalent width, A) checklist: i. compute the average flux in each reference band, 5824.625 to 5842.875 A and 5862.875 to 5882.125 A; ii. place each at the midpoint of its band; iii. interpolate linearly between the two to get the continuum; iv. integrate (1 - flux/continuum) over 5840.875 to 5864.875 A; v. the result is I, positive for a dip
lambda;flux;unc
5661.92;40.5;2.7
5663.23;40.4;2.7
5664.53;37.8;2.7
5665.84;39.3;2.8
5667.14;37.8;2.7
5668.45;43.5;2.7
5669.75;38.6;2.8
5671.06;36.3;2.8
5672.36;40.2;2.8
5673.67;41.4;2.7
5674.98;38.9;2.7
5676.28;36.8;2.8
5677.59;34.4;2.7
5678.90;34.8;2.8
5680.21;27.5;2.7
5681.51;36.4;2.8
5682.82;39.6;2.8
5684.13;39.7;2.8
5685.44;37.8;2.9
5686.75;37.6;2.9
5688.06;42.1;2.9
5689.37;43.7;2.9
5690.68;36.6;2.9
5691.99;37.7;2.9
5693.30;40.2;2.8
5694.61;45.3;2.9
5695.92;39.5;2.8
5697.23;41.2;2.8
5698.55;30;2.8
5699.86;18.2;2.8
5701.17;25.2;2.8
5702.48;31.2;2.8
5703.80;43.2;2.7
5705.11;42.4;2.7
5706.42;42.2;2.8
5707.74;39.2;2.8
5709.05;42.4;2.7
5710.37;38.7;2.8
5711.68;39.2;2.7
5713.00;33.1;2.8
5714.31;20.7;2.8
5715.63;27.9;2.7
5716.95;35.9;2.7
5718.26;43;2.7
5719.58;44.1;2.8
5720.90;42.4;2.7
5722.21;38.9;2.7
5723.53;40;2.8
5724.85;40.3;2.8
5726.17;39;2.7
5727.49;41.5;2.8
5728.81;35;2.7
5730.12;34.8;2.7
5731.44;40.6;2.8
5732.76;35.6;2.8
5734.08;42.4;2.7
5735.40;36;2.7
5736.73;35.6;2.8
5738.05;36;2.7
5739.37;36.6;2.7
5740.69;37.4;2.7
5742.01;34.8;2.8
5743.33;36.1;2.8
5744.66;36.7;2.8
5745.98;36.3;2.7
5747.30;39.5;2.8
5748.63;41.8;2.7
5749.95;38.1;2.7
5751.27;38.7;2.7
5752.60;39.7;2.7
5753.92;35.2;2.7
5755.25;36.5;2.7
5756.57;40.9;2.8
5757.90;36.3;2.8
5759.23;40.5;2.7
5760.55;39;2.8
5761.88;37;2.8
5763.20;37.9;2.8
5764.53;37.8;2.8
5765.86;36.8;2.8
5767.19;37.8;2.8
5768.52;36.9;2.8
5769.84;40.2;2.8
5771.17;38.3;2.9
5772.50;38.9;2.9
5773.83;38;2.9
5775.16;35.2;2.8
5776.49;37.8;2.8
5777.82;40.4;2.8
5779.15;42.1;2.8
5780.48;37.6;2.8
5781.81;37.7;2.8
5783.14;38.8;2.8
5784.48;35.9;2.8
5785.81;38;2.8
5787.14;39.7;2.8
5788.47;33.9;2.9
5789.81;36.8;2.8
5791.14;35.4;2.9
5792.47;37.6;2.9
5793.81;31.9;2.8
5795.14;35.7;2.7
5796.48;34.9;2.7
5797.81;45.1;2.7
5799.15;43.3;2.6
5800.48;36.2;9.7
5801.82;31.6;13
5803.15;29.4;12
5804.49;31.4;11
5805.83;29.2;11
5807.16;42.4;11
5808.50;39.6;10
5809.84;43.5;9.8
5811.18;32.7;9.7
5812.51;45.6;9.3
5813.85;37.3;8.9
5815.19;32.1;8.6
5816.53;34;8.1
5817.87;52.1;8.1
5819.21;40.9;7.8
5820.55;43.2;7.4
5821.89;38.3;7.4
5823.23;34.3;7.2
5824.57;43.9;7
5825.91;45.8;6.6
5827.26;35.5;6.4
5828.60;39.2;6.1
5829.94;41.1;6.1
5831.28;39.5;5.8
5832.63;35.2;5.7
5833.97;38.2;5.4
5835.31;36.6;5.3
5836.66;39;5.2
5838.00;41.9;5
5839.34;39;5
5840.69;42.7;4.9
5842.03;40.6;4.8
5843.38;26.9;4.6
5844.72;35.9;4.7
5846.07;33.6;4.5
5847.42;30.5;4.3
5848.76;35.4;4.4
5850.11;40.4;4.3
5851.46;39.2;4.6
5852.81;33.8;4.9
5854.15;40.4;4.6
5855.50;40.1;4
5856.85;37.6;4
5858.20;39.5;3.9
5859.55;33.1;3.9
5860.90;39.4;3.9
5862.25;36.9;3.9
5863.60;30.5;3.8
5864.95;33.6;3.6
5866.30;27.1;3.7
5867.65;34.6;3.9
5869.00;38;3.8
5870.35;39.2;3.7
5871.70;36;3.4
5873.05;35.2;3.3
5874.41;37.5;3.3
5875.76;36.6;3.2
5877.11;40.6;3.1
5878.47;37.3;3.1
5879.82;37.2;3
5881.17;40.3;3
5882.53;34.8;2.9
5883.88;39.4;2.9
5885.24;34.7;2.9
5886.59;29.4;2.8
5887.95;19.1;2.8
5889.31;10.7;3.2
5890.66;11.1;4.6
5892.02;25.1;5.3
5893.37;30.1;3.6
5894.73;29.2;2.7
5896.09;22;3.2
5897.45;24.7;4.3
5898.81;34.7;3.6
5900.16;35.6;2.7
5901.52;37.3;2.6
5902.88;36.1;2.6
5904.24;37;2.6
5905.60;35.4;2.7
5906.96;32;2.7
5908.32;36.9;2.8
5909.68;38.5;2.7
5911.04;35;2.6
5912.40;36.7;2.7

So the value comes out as 1.0 A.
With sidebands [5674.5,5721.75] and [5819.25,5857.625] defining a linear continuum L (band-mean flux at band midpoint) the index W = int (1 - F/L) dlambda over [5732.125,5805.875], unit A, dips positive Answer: 0.5 A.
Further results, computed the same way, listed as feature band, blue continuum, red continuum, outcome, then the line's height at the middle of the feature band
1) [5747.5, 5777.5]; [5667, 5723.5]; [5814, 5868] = -0.6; 37.4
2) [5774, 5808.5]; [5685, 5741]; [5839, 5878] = 0.0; 36.8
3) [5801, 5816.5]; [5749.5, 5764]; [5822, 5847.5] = 0.9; 38.1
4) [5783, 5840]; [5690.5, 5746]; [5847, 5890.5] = -3.9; 35.6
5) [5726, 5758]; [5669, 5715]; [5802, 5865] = -0.4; 37.2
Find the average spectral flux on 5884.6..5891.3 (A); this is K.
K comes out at 21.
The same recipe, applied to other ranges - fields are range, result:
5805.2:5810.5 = 38.8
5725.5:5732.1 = 38.2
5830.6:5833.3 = 37.3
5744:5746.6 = 36.5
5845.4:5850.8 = 35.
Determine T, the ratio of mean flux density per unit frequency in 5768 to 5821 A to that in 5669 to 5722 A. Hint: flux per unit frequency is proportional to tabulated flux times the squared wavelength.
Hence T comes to 1.05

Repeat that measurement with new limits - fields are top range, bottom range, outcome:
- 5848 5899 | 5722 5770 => 0.92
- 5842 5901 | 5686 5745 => 0.94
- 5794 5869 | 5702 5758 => 1.02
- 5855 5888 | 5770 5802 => 0.98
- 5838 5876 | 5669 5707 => 1.03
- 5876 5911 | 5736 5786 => 0.88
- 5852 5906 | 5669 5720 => 0.96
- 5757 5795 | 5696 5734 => 1.05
